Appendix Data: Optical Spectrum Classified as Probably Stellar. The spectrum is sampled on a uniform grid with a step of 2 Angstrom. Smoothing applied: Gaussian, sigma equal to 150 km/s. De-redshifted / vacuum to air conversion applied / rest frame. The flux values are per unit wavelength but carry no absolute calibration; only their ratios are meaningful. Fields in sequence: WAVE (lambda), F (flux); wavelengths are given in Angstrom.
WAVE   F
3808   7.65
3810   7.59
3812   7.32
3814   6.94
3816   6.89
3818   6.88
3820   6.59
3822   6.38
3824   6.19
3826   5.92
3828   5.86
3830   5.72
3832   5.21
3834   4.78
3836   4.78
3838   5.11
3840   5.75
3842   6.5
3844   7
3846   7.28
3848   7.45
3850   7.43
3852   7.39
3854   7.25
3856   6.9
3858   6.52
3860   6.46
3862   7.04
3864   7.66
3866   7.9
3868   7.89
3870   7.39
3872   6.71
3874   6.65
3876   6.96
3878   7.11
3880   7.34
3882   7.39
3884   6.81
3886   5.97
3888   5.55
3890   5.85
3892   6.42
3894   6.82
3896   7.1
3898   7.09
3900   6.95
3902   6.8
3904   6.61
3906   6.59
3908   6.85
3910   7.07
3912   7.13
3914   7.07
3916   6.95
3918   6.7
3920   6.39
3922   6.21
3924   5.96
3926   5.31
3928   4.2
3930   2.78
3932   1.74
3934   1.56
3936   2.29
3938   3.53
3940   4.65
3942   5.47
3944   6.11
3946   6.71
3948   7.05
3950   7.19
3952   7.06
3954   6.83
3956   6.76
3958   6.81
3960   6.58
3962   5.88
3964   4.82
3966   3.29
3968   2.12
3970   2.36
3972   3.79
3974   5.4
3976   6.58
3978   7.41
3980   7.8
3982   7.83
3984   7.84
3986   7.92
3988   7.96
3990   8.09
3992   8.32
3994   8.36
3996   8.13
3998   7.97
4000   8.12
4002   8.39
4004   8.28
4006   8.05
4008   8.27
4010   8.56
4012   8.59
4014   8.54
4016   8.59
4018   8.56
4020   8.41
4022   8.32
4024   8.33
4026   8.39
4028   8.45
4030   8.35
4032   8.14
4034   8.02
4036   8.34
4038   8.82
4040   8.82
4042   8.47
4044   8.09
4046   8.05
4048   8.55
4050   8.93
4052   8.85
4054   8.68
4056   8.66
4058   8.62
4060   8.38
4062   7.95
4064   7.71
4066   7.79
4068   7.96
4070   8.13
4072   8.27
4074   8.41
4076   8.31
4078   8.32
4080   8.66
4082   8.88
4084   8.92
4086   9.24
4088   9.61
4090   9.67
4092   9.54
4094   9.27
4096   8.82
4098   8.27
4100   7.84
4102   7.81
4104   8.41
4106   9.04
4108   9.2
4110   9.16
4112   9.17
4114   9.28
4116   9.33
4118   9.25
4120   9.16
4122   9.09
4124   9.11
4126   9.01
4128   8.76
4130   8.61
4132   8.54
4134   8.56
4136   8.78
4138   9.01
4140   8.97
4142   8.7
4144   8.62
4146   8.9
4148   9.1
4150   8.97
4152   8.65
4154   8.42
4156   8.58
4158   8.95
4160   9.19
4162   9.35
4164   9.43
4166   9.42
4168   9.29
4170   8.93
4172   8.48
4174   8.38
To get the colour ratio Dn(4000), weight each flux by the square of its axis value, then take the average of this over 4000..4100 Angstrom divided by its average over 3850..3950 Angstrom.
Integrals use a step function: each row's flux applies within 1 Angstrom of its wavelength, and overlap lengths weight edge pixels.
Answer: 1.5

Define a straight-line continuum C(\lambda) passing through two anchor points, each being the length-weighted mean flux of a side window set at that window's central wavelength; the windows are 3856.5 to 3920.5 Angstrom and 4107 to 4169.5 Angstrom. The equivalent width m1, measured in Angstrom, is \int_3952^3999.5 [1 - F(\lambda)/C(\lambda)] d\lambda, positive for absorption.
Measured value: 7.0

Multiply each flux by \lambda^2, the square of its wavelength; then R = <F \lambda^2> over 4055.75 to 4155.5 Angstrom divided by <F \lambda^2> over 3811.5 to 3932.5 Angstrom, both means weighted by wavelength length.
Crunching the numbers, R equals 1.52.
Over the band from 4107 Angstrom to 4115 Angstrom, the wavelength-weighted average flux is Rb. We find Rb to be 9.2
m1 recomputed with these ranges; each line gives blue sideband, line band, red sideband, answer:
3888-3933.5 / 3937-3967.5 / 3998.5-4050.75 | 4.6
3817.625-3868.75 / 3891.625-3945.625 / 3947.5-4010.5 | 8.5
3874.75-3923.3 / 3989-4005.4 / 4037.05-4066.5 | -0.8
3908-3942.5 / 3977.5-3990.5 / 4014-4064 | -2.0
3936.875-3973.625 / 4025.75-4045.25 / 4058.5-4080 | -2.8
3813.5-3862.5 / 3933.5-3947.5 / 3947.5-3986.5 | 3.6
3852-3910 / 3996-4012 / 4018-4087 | -0.5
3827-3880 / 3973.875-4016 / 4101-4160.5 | -1.1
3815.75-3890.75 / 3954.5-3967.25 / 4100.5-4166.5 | 3.1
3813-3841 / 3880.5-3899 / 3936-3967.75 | -2.4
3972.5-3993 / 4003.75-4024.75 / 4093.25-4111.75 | -1.8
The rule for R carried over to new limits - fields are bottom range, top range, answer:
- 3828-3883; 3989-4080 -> 1.36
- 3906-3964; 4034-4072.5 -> 1.56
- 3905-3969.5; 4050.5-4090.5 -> 1.67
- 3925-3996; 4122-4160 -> 1.68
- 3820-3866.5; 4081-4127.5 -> 1.59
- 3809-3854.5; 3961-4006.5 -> 1.13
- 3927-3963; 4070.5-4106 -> 1.81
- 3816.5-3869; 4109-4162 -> 1.58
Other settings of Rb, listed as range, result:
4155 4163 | 9.02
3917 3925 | 6.31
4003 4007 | 8.16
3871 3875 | 6.68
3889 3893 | 6.13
